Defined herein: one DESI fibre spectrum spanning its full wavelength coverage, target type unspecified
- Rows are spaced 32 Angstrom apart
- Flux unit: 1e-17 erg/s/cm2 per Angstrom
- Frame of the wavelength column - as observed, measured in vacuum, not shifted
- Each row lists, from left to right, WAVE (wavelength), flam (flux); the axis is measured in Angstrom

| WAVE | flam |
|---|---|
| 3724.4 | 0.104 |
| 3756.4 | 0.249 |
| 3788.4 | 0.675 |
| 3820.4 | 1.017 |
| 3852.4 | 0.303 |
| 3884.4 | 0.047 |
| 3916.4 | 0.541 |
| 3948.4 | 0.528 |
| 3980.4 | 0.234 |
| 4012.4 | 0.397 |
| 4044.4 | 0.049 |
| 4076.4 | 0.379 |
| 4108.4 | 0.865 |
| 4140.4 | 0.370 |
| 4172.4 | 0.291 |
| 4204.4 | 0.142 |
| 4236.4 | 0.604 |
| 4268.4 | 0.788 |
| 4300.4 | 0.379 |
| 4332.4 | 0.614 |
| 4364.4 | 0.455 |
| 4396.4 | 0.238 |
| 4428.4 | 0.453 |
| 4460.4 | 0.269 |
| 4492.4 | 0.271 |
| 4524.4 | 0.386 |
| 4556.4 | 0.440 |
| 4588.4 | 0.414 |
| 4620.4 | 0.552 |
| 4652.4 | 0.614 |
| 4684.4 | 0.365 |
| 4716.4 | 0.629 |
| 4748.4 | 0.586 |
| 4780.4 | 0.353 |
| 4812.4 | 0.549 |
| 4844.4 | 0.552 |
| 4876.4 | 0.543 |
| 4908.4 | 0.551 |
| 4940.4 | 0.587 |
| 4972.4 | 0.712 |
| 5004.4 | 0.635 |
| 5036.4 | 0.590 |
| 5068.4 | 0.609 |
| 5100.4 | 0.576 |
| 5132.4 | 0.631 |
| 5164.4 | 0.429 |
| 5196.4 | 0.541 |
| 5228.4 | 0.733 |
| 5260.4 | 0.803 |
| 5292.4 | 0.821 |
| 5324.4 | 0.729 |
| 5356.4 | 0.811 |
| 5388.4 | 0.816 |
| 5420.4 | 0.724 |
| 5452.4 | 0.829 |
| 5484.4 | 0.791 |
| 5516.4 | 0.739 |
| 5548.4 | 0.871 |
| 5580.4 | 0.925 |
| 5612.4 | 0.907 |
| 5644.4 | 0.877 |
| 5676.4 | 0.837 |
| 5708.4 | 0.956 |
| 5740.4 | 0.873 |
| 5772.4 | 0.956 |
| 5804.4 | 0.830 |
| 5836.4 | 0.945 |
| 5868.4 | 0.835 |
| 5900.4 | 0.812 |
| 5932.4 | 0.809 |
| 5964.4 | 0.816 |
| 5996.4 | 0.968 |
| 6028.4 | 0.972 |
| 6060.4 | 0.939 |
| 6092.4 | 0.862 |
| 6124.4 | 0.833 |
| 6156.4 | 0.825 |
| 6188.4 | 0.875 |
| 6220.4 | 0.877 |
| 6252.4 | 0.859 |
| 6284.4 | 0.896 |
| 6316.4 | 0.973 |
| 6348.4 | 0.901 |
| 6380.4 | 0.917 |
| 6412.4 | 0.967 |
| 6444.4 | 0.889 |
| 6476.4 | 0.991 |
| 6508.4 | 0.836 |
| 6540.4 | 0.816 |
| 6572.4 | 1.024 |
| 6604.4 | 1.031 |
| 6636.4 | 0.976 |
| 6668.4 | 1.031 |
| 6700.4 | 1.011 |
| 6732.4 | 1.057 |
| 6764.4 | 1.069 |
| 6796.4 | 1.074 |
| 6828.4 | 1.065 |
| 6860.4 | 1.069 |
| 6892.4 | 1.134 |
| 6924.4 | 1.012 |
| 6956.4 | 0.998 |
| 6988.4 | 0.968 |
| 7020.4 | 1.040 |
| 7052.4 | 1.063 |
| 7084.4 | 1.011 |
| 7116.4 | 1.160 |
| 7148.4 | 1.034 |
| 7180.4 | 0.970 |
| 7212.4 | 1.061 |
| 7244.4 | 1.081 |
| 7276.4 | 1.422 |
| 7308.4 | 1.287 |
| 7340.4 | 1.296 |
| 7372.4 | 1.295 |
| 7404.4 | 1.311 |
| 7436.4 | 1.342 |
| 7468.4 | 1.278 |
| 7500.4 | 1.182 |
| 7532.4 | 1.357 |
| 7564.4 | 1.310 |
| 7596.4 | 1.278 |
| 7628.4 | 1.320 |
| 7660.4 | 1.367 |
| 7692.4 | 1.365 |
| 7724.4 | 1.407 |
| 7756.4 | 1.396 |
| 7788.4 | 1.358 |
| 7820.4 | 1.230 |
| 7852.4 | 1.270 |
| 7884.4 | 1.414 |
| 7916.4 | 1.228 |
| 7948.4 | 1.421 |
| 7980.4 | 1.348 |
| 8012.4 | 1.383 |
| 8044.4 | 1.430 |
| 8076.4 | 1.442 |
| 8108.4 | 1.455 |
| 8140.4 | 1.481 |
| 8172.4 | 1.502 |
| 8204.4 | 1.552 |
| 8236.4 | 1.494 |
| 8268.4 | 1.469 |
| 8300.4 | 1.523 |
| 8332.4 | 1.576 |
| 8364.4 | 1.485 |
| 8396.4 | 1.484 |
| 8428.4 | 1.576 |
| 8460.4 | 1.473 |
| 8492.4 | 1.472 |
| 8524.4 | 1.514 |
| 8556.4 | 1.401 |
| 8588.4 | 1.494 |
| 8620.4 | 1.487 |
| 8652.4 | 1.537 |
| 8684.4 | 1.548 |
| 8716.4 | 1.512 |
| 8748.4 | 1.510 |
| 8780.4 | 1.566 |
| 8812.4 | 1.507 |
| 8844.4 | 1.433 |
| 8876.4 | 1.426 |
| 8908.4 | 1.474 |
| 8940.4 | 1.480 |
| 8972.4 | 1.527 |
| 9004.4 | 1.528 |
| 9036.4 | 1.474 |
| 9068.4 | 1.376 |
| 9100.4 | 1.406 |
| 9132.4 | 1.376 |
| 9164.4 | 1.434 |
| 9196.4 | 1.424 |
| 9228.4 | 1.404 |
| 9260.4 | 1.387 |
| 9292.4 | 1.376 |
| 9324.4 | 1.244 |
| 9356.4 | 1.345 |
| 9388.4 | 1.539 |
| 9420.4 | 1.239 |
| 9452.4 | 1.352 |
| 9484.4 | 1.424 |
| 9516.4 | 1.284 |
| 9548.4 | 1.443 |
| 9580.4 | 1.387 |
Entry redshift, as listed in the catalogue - 0.821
